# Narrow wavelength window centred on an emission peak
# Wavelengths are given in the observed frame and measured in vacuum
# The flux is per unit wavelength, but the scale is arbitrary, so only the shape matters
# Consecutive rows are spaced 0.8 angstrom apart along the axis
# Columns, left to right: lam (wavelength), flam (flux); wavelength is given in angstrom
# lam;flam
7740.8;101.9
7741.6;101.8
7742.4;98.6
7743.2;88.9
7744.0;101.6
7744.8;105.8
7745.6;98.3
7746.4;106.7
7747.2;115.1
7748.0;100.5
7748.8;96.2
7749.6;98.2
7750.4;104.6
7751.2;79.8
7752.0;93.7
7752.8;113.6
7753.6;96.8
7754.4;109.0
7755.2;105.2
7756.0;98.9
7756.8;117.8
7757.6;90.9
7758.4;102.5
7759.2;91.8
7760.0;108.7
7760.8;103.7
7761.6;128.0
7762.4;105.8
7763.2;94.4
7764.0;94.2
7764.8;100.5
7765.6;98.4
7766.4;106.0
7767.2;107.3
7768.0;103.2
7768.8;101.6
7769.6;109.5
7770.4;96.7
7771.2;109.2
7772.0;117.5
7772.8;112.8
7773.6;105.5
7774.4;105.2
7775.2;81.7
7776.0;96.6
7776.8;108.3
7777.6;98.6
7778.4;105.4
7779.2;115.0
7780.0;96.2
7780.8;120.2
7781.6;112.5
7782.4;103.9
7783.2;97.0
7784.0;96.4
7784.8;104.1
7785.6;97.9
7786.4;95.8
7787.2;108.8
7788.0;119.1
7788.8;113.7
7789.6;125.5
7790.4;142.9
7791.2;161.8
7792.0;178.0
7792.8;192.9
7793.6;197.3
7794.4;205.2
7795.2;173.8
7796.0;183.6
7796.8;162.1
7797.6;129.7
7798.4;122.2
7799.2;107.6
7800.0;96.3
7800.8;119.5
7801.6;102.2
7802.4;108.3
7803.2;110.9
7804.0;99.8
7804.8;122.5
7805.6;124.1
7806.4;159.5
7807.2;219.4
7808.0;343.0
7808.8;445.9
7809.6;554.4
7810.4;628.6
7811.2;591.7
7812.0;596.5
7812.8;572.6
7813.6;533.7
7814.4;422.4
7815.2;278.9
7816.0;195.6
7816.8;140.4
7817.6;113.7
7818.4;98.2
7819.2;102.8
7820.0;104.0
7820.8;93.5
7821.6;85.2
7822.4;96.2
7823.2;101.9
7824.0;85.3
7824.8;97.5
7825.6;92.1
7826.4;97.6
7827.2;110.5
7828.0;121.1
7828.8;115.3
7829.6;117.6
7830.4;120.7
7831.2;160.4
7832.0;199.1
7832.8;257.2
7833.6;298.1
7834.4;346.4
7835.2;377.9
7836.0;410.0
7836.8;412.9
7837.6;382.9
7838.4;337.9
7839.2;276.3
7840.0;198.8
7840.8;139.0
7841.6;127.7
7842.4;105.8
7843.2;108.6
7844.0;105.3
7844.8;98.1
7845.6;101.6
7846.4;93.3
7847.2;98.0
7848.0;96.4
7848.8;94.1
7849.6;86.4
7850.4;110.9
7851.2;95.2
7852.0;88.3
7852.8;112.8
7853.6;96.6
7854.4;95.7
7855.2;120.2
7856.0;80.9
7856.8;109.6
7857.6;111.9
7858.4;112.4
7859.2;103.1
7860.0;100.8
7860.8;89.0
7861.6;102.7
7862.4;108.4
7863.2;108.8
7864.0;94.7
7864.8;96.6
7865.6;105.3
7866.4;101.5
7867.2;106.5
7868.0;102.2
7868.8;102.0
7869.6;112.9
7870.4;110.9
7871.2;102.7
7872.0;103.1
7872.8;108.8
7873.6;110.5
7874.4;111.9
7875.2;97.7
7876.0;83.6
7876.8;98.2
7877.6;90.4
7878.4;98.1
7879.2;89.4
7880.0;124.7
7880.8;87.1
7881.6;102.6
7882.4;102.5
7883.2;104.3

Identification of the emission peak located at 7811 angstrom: H-alpha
